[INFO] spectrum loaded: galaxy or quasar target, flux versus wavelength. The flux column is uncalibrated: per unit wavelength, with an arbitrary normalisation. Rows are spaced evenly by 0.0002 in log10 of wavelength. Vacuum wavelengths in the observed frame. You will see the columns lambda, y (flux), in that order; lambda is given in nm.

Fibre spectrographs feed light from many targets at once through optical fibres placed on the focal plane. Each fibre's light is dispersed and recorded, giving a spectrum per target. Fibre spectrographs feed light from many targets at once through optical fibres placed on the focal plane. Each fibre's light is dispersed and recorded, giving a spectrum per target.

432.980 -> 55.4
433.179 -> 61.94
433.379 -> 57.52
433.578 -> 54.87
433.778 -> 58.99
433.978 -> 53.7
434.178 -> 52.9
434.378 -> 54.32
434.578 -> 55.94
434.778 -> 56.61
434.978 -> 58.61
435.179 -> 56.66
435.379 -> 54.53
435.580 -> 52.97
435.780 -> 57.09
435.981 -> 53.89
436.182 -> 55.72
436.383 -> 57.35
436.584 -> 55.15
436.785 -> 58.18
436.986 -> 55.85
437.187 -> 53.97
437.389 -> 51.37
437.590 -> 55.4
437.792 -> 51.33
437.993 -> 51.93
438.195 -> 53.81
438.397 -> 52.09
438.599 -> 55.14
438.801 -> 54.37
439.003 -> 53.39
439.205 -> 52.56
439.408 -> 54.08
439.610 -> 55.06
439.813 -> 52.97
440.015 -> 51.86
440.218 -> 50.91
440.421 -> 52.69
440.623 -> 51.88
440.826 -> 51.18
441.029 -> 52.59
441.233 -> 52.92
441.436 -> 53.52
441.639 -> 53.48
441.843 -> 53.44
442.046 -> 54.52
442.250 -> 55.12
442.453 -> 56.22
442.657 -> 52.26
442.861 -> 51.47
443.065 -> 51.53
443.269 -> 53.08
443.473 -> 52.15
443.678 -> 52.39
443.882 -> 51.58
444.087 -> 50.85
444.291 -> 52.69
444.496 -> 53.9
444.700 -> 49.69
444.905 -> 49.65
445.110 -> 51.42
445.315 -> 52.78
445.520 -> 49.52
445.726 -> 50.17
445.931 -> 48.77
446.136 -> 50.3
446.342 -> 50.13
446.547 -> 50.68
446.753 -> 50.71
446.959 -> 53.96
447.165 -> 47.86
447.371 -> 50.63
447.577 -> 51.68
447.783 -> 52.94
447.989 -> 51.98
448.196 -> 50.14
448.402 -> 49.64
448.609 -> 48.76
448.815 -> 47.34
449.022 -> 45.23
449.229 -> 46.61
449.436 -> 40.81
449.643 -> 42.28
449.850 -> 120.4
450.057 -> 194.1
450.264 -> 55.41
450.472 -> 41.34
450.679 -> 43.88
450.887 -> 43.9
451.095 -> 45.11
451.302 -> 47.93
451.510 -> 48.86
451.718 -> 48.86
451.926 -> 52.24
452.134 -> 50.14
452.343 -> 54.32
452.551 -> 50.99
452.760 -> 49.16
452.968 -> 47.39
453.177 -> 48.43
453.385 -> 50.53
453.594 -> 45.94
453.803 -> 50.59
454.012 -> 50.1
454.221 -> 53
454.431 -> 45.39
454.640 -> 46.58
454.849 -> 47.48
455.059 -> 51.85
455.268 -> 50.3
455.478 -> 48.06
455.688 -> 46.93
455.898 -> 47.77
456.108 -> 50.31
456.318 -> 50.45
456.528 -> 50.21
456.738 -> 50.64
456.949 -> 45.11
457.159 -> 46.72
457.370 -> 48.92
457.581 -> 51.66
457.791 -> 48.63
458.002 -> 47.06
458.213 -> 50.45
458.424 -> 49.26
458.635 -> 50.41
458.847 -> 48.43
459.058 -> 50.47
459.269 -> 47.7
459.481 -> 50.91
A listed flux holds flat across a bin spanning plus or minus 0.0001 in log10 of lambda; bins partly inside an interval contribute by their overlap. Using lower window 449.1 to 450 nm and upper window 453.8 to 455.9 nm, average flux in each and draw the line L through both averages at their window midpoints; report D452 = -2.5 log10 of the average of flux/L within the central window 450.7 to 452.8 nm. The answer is 0.23 mag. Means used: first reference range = 68.9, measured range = 48.9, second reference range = 48.9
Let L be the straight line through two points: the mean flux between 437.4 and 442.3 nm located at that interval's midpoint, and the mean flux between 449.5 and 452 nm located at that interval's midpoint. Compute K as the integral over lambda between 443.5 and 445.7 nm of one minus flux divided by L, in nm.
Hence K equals 0.260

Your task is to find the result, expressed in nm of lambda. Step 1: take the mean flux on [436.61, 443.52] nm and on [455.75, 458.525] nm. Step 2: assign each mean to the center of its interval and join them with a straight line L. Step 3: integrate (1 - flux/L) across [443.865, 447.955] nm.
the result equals 0.067 nm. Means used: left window 53.3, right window 49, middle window 51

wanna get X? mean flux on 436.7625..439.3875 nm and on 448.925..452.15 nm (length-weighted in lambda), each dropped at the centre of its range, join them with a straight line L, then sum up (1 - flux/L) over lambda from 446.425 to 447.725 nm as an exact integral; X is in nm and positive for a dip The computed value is 0.17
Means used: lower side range 53.7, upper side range 60.7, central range 51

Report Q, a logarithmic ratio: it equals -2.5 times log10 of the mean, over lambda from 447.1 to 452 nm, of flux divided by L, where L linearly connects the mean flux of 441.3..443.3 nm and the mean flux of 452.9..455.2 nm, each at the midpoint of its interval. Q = -0.13 mag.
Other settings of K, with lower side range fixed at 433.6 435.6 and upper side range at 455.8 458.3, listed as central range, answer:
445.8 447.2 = 0.04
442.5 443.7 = 0.02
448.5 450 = -0.26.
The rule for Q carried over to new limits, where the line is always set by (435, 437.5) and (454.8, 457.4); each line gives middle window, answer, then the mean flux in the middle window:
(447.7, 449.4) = 0.06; 48.7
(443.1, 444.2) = 0.02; 52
